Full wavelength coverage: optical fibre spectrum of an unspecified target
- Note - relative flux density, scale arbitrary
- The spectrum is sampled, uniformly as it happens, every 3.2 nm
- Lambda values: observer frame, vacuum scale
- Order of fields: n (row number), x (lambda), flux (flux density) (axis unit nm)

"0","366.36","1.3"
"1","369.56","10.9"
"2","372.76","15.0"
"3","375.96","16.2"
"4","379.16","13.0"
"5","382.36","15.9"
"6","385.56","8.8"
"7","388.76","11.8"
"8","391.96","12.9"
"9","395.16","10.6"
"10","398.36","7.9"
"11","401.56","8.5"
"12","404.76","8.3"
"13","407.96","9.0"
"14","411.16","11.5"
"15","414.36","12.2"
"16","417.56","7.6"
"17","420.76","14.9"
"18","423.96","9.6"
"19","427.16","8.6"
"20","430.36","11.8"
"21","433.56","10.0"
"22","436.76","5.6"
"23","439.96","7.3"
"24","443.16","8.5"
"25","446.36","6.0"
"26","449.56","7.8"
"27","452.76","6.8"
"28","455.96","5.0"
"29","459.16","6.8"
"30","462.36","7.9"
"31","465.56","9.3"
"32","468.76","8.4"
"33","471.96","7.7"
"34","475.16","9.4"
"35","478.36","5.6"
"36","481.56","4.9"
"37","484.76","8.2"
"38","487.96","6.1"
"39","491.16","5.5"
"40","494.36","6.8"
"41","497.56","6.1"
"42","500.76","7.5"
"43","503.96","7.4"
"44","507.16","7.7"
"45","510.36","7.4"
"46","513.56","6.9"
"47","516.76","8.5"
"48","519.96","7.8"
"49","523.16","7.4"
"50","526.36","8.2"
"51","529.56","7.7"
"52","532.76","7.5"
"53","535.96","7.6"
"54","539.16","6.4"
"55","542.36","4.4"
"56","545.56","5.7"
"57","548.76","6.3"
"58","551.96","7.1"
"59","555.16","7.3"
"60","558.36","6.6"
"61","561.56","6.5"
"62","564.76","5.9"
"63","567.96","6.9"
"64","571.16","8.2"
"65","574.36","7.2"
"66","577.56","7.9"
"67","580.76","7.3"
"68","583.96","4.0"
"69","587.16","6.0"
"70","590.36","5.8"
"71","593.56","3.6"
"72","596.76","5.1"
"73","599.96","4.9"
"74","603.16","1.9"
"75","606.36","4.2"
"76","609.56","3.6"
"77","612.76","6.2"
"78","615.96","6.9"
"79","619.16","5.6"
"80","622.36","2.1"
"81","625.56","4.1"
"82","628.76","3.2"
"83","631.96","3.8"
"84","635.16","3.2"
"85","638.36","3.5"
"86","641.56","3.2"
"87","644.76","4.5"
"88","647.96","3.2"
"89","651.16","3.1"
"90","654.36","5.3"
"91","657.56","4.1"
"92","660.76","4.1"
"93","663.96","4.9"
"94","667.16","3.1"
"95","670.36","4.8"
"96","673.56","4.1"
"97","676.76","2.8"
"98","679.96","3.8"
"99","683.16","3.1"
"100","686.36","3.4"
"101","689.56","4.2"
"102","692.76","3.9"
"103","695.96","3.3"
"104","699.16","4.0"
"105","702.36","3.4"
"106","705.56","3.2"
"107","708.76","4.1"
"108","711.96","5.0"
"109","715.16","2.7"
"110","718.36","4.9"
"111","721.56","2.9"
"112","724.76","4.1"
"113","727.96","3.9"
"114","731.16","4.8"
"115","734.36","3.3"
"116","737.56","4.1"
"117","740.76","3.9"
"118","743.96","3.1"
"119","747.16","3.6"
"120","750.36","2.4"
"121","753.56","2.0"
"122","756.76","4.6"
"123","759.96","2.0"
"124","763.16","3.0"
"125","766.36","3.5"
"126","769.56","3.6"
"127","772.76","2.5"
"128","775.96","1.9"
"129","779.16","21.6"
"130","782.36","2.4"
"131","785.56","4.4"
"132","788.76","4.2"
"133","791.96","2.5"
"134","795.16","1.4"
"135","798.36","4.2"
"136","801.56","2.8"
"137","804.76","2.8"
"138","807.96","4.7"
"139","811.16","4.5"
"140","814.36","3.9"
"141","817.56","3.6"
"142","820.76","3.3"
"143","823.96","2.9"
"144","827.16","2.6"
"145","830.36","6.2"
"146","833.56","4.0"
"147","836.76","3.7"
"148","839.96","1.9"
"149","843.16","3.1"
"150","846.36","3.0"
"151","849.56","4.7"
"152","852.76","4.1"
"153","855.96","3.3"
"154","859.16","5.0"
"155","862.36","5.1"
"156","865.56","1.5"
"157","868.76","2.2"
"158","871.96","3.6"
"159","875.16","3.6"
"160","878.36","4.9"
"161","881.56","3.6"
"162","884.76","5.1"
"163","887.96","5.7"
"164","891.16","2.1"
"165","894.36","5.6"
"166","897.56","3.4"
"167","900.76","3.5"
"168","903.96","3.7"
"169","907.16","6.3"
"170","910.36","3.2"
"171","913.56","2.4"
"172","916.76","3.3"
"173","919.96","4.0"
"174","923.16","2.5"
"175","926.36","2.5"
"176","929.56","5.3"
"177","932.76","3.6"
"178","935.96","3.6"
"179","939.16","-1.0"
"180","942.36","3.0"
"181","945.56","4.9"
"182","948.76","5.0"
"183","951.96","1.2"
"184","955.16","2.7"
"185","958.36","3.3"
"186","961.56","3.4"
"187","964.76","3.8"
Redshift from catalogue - 1.09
